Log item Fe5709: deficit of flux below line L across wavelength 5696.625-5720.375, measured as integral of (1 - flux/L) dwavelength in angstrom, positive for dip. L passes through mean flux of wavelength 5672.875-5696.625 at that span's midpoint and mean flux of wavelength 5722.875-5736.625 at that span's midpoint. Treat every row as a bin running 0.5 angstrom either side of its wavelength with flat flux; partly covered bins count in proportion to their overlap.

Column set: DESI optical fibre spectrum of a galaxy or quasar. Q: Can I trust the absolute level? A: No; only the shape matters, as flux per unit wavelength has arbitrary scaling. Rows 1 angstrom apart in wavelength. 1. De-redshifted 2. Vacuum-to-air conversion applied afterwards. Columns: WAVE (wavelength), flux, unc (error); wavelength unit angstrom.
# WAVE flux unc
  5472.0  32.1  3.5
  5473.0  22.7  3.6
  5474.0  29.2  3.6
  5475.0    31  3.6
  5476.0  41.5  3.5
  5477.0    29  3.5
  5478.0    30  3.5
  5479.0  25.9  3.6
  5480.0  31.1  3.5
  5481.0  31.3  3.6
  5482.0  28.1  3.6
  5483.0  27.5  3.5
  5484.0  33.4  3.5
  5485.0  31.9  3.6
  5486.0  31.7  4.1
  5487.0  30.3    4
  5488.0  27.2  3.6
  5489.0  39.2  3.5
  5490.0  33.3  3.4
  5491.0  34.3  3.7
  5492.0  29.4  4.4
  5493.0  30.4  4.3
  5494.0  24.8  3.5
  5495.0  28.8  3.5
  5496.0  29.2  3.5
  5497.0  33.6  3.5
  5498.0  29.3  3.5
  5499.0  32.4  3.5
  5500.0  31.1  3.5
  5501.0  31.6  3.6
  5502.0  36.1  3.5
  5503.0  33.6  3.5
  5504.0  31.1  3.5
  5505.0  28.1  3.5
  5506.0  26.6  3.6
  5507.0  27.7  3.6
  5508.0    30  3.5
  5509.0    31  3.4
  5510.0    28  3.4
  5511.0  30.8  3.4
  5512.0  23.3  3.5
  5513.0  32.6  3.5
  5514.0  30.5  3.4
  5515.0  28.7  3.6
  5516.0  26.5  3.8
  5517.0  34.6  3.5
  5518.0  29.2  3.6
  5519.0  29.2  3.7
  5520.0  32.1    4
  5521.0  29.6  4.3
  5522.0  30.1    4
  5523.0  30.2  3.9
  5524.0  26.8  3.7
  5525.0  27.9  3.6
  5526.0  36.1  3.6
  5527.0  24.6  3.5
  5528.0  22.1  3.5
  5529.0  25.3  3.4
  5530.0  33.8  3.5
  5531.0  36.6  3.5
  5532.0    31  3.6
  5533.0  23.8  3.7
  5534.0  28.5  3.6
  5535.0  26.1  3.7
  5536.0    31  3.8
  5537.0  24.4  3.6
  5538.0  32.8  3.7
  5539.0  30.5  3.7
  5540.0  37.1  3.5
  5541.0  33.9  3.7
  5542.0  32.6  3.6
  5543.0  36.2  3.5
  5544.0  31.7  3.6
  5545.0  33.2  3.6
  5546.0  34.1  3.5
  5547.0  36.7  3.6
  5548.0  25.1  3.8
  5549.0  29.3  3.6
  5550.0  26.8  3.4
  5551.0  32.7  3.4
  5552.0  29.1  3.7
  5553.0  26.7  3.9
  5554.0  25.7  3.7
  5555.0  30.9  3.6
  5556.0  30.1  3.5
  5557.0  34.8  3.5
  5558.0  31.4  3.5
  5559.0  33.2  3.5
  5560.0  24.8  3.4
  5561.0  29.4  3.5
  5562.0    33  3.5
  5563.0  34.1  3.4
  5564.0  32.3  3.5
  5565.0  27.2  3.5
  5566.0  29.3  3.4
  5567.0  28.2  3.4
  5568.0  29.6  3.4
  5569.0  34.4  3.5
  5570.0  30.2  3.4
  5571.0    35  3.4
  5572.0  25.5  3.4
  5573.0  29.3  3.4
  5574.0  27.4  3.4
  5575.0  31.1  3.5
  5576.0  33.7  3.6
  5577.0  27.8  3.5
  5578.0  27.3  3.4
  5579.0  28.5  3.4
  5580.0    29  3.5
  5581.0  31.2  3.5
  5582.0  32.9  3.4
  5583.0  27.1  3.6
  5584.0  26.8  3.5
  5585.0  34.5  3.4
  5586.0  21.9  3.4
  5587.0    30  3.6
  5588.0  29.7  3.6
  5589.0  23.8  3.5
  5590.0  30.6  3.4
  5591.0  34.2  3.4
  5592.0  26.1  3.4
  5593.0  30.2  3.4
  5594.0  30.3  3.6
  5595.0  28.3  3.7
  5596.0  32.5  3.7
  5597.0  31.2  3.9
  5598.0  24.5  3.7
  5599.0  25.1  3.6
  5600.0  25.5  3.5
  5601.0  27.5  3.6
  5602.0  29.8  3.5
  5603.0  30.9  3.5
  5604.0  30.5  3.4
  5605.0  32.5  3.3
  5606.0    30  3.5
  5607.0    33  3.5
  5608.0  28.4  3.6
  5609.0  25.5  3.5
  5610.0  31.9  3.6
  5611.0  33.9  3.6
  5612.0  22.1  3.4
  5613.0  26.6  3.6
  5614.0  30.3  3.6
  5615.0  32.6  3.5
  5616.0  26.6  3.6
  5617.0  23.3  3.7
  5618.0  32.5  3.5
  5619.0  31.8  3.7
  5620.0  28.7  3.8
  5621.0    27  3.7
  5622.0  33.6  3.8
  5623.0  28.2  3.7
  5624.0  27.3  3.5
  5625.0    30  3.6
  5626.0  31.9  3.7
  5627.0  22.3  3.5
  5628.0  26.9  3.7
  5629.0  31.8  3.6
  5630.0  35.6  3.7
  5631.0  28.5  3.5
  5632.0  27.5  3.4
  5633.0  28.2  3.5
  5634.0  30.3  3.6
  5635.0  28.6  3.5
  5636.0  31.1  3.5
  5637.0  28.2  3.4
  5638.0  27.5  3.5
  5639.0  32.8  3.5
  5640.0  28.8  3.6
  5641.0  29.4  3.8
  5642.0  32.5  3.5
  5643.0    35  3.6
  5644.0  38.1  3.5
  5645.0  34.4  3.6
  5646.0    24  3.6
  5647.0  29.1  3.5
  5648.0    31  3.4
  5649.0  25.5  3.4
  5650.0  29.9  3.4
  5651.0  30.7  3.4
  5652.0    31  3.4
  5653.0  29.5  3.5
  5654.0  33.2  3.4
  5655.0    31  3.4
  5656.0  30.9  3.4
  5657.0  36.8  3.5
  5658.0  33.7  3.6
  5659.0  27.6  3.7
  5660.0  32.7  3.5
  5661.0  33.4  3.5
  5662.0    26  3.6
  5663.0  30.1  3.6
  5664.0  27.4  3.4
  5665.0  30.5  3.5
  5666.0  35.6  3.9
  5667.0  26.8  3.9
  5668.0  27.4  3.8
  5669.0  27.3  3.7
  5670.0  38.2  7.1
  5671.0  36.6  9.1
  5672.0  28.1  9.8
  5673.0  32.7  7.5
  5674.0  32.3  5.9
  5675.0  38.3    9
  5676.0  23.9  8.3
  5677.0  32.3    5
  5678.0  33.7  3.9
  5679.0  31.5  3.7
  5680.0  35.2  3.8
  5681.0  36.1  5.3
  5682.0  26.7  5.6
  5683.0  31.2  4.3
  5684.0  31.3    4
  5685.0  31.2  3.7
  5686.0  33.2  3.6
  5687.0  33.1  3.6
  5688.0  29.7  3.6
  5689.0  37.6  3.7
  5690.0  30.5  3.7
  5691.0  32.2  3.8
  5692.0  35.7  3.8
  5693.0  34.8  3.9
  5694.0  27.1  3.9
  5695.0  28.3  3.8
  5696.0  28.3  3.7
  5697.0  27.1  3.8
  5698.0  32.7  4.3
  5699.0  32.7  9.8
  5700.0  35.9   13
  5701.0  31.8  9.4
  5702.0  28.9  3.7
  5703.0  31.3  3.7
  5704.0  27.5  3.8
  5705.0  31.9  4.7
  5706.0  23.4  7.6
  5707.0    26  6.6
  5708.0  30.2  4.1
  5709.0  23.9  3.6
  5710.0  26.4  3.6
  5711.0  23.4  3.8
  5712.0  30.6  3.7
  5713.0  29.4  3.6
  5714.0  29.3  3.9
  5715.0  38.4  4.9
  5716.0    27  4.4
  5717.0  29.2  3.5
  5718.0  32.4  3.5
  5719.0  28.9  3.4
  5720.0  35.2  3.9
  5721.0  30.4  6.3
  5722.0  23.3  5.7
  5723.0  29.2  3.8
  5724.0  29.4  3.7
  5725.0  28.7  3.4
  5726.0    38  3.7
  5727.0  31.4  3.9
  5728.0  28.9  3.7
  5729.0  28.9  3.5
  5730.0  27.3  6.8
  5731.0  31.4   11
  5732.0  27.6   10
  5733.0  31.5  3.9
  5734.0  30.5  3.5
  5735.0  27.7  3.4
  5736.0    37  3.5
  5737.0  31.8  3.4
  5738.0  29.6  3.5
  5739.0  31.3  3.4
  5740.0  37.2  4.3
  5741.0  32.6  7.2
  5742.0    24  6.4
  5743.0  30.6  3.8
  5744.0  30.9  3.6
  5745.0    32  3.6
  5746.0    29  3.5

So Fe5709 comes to 1.1 angstrom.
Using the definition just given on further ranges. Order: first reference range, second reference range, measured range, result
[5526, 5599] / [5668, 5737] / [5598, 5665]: 1.2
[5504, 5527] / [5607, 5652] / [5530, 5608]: -1.4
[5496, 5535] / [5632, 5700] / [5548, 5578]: 0.3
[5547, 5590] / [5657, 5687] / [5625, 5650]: 0.8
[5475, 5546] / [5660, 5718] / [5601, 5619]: 0.7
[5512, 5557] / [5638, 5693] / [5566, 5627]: 3.0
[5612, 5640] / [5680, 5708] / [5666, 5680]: -0.6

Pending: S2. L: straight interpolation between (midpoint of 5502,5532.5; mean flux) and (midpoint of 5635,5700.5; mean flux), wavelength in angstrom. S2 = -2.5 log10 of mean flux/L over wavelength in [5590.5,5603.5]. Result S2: 0.06 mag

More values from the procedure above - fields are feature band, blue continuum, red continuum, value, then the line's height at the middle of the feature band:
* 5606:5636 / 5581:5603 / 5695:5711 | -0.012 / 28.8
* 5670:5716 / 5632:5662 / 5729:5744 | -0.010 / 30.7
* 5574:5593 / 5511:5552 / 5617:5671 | 0.038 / 30.2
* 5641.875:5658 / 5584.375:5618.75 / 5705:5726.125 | -0.087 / 29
